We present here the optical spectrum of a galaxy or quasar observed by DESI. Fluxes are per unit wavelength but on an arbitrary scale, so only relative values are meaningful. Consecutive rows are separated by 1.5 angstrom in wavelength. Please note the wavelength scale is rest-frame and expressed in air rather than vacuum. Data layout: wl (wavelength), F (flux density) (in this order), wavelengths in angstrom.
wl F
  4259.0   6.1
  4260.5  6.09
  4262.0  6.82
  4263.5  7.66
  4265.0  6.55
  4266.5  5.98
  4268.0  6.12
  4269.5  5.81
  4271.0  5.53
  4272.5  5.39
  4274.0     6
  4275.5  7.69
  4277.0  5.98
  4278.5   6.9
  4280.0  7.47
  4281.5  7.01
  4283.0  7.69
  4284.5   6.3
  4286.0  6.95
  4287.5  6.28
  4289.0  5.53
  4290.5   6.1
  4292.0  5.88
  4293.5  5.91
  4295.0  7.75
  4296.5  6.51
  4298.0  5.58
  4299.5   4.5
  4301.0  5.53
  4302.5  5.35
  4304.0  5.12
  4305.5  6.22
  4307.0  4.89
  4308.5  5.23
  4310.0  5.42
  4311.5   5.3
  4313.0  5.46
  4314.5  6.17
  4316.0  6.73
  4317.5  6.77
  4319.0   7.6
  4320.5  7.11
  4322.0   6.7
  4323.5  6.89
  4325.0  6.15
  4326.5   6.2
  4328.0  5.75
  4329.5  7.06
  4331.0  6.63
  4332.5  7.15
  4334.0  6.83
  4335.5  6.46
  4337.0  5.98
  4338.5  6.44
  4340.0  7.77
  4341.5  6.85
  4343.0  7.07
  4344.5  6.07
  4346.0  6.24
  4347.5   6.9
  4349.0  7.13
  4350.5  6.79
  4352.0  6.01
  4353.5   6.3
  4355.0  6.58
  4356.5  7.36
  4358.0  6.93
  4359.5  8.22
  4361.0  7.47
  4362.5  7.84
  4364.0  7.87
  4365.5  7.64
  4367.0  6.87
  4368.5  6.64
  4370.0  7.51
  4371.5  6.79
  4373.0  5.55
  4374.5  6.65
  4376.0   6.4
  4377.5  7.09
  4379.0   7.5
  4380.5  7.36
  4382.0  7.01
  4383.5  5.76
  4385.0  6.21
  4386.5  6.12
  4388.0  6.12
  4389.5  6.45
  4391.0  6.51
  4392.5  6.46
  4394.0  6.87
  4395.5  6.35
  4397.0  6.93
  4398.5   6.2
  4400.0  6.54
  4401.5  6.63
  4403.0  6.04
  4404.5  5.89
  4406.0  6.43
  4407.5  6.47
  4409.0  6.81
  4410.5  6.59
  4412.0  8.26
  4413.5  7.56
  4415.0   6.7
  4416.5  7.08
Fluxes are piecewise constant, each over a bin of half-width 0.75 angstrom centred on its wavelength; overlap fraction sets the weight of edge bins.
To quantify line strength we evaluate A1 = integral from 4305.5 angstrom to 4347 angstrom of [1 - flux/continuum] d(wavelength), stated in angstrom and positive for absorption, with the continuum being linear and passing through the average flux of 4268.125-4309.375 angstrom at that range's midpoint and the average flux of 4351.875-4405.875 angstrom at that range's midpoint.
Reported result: -0.2 angstrom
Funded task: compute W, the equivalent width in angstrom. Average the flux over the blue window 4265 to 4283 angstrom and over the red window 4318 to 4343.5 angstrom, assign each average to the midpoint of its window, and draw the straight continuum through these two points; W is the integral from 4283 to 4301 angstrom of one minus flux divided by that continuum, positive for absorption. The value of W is 0.99 angstrom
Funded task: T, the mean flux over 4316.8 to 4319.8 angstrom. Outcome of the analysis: 7.19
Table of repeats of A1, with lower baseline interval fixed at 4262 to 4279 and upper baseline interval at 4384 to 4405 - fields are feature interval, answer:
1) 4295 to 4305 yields 1.1 angstrom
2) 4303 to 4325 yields 0.9 angstrom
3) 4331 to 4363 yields -2.5 angstrom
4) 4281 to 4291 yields -0.3 angstrom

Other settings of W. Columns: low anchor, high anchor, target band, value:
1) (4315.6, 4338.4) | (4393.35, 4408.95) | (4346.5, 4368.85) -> -1.80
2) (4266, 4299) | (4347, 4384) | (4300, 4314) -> 2.48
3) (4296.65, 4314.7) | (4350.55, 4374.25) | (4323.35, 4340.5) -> -1.18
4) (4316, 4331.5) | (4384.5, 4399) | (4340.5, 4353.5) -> -0.07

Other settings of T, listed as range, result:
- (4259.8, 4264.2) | 6.86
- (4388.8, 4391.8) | 6.48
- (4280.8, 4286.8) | 6.98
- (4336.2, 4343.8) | 6.81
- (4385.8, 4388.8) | 6.13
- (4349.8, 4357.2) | 6.6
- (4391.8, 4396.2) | 6.56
